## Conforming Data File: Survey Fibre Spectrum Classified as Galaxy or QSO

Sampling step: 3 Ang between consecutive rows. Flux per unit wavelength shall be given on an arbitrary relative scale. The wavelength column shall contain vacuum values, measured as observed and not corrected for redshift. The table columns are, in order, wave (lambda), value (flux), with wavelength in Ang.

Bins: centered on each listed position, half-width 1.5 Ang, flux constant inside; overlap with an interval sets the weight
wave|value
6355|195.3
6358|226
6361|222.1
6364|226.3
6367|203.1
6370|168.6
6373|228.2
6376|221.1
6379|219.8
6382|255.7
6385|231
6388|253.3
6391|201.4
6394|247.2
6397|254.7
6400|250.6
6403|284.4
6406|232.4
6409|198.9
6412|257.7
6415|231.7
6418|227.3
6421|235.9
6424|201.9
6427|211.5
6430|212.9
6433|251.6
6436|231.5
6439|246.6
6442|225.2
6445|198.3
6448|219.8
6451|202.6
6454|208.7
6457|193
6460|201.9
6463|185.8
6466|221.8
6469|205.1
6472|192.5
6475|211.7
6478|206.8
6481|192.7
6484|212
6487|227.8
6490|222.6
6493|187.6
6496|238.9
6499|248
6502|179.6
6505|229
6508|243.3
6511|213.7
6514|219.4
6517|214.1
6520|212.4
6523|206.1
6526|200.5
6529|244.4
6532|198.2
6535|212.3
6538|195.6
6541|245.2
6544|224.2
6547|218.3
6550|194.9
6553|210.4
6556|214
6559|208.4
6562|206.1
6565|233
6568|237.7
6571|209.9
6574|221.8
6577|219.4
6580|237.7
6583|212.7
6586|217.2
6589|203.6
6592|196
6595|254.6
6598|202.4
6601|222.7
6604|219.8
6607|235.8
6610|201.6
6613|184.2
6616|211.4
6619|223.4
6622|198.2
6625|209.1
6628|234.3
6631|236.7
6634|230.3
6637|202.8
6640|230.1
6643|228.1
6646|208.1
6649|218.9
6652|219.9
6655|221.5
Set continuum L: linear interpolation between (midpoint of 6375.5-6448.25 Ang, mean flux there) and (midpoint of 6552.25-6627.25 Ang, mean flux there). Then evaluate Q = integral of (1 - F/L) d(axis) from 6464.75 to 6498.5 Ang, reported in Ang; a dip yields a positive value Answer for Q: 2.1 Ang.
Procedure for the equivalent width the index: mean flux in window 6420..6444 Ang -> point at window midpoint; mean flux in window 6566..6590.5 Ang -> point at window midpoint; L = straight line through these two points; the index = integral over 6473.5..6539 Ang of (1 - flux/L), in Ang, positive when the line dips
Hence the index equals 2.56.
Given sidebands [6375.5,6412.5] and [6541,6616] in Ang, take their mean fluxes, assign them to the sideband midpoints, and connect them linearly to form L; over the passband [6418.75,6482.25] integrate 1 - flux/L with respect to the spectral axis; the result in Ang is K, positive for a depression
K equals 5.4 Ang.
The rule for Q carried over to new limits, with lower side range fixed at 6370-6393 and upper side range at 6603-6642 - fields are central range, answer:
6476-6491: 0.70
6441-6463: 1.81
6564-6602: -0.36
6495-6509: -0.33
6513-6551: 1.03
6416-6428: 0.26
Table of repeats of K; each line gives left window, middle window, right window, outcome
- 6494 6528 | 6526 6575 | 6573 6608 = 0.6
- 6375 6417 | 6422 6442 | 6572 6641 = 0.7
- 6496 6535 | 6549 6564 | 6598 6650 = 0.7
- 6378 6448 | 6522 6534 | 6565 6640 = 0.6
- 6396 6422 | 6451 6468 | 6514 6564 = 2.1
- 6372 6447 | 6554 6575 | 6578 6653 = 0.3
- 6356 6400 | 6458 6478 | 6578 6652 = 1.8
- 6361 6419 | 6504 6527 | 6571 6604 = 0.6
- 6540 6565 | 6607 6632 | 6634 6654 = 0.6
